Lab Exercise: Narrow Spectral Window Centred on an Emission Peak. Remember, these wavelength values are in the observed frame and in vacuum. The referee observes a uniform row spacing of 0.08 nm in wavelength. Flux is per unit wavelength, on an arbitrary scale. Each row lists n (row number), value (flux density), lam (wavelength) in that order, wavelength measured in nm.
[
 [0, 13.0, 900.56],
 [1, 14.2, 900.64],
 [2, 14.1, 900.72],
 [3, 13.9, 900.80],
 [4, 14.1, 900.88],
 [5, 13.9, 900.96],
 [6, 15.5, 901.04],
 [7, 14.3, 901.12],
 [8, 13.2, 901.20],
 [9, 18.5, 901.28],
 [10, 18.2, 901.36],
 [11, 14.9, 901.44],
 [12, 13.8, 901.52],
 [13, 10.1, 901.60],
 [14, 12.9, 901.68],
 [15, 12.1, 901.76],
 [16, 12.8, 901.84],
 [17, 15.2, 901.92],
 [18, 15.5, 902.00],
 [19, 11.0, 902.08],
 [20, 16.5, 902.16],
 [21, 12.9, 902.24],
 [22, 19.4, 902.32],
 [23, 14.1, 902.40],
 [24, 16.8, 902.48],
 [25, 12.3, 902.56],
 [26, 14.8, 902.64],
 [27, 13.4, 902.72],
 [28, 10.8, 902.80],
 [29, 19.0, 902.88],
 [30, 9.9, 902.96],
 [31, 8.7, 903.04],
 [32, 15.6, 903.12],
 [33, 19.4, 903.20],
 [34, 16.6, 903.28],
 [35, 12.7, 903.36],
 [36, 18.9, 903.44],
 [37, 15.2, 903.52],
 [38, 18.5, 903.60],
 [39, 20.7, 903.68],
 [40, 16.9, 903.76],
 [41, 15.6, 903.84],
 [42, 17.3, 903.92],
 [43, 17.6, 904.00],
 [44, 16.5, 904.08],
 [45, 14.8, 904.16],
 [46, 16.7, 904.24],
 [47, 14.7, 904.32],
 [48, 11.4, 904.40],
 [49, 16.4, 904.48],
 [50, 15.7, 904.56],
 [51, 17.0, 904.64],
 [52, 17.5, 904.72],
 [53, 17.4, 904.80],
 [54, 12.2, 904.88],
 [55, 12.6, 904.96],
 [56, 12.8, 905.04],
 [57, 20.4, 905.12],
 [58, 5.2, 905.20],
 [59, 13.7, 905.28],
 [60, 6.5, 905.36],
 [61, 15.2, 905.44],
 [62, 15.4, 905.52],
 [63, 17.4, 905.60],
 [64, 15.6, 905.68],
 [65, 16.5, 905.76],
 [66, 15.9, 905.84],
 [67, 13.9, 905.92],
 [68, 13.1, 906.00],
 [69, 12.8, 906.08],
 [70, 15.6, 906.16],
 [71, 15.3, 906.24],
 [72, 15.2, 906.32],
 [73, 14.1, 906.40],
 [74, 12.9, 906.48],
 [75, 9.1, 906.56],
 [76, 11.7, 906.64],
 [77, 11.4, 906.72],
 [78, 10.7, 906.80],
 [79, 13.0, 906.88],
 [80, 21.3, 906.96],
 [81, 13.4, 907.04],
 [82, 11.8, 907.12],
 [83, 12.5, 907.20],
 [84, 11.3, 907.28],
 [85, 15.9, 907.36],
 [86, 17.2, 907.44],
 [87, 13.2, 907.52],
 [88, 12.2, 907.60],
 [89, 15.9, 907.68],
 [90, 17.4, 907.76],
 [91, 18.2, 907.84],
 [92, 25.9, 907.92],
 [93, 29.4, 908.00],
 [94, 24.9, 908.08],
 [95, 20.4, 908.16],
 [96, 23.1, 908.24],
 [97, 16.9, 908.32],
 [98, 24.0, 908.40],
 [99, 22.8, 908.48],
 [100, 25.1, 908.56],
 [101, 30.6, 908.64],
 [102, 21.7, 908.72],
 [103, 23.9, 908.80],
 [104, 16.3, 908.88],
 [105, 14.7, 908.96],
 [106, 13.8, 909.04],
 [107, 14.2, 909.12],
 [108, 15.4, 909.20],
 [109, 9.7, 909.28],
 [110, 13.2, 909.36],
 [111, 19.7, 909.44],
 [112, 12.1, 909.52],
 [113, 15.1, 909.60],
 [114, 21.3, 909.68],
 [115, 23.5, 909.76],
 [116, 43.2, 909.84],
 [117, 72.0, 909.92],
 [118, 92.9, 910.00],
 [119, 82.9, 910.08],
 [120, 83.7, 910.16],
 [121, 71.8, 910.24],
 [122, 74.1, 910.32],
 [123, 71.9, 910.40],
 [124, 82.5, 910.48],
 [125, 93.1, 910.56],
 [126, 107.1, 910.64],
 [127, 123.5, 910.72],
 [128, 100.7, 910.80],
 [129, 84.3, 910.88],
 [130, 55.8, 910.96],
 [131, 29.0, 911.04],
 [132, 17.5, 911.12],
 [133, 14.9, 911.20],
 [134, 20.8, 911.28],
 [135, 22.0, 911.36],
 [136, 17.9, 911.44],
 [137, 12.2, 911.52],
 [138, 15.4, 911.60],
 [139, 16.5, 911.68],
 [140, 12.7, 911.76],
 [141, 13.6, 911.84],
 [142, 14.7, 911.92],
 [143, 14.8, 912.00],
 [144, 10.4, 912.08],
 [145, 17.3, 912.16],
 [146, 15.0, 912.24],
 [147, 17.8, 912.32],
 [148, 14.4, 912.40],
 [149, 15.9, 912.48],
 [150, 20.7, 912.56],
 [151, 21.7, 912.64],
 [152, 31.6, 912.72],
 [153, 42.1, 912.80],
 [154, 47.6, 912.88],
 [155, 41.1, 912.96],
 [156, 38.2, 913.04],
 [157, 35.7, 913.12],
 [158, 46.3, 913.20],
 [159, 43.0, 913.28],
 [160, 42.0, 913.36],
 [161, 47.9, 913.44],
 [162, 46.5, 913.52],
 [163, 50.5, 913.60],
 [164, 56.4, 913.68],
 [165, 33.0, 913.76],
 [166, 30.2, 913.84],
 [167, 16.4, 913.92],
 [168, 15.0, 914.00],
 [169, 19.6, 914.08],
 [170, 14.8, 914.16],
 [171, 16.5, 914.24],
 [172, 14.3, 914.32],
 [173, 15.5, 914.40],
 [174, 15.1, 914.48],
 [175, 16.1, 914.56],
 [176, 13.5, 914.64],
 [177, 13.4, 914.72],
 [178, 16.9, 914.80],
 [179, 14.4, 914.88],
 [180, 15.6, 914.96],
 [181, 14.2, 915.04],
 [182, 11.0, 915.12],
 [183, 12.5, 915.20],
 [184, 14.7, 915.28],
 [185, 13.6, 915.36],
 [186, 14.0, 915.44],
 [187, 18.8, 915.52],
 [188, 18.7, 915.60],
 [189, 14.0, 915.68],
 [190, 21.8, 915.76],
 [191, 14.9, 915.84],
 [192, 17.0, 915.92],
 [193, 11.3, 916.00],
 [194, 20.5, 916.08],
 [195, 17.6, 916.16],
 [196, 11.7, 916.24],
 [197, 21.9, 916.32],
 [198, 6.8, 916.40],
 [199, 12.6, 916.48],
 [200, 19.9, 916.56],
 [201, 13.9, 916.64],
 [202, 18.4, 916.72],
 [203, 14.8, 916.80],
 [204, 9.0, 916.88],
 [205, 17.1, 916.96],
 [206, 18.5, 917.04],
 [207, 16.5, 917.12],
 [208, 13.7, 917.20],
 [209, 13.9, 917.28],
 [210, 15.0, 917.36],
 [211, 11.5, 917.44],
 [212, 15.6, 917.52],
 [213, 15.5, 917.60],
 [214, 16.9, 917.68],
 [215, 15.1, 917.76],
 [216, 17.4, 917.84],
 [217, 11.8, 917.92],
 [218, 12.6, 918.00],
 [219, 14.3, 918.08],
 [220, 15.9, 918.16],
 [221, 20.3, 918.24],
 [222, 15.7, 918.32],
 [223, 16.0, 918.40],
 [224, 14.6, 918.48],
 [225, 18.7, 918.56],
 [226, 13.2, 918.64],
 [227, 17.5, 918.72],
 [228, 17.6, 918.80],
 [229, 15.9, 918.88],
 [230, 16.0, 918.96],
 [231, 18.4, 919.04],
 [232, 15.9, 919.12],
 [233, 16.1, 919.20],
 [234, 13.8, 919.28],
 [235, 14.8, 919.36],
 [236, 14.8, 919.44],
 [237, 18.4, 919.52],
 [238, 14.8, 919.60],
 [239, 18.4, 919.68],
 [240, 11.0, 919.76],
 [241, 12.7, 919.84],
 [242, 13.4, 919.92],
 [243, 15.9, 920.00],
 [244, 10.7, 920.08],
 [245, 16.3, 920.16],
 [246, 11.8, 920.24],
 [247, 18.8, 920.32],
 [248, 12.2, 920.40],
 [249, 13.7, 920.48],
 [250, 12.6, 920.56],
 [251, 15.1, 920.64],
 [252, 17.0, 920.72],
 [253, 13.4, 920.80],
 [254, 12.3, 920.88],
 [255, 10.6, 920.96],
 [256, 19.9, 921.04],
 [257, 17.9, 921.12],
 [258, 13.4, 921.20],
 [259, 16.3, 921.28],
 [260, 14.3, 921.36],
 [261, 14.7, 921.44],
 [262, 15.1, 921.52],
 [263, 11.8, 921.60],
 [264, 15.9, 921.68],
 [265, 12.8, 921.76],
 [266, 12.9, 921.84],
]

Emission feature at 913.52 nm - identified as [N II]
